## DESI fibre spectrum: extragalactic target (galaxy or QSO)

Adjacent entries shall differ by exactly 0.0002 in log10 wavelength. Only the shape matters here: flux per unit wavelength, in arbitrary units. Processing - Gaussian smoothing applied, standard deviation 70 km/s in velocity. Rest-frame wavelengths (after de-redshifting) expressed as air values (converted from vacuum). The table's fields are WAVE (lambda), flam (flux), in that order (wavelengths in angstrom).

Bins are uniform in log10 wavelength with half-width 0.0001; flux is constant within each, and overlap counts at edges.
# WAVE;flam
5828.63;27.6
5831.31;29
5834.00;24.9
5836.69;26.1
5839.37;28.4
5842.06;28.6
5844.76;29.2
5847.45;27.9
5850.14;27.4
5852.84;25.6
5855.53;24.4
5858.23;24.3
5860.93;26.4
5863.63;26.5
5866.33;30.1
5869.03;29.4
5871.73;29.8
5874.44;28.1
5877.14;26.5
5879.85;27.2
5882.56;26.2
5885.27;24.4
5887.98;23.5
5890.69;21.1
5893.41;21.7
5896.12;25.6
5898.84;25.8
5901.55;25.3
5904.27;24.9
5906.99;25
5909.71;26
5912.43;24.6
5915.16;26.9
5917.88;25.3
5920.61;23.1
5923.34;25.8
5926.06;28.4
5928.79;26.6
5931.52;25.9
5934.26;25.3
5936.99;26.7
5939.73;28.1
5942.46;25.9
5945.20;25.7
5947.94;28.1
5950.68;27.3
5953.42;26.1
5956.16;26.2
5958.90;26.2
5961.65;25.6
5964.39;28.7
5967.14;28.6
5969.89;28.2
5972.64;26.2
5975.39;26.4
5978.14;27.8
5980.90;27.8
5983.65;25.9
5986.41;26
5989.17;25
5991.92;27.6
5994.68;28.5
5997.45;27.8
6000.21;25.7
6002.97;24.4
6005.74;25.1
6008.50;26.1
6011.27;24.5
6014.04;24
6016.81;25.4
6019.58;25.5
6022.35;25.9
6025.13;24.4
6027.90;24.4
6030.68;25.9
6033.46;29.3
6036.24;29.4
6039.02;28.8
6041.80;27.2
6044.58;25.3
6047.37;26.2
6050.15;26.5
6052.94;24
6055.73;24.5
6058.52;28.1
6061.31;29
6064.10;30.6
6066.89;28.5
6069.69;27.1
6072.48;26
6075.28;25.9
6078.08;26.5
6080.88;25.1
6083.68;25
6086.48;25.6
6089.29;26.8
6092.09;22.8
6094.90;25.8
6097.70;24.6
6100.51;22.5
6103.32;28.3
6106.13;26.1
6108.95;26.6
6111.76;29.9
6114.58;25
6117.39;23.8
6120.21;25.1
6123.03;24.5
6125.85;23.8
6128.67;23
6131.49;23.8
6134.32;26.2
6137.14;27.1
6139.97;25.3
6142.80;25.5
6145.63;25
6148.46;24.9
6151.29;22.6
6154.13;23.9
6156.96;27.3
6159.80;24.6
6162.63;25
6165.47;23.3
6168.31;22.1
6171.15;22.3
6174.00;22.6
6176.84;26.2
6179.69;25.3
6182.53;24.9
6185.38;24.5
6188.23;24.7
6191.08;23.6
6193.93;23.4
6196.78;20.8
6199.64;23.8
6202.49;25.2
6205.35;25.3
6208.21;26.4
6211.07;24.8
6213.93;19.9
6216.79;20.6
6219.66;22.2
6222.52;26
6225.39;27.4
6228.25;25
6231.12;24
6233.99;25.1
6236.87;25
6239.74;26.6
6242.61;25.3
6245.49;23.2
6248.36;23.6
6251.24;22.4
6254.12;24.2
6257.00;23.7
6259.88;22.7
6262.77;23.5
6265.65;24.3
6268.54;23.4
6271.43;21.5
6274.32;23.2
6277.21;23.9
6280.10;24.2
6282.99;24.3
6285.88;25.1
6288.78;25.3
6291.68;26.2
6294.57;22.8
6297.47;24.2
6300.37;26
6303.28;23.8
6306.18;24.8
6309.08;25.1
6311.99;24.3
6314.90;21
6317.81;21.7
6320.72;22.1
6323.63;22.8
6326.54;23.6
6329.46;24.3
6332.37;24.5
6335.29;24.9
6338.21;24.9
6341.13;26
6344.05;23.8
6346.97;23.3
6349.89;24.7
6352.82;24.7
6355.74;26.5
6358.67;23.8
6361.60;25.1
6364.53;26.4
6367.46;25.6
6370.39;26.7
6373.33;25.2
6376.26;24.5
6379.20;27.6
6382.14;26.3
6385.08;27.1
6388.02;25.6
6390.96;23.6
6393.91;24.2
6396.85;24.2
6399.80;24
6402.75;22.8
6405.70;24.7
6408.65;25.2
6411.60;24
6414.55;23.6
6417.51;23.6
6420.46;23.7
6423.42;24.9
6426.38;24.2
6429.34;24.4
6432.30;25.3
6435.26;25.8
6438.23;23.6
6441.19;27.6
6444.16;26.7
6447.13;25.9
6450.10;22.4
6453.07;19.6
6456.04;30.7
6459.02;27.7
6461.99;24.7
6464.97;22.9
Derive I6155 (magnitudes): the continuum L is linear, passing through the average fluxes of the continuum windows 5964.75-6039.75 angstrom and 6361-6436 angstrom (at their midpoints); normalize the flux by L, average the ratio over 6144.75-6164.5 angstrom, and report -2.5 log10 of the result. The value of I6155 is 0.05 mag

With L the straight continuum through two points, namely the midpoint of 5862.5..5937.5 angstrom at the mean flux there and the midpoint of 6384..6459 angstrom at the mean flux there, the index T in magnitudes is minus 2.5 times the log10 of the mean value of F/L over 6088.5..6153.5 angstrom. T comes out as 0.01 mag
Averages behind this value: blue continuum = 25.9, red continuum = 24.7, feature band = 25.1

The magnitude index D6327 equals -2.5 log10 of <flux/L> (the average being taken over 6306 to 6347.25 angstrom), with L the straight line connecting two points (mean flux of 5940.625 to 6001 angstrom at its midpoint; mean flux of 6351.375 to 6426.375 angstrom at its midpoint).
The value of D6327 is 0.06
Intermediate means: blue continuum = 26.9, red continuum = 24.9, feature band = 23.8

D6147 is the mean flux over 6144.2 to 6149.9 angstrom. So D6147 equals 25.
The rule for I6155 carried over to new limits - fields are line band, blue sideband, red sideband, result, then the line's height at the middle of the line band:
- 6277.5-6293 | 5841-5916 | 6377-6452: 0.009 mag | 25.1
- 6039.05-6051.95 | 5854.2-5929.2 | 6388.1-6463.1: -0.042 mag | 25.5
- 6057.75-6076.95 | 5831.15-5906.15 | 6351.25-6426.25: -0.084 mag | 25.8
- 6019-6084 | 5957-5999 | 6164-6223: -0.032 mag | 25.9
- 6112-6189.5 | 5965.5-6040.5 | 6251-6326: 0.019 mag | 25.1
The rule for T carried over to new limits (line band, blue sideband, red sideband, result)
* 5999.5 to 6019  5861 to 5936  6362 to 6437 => 0.028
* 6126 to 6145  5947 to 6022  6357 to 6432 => 0.034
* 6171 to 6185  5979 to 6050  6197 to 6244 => 0.016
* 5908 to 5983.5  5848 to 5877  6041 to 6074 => 0.021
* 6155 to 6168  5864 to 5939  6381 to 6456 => 0.022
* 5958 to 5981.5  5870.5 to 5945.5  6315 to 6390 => -0.070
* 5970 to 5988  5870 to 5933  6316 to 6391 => -0.055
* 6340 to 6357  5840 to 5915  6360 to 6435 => 0.010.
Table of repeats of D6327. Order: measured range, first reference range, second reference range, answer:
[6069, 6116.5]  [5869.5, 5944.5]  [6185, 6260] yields -0.05 mag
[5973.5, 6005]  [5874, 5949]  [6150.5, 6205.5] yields -0.06 mag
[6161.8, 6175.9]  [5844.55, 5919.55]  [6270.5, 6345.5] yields 0.07 mag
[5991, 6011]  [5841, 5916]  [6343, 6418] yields -0.02 mag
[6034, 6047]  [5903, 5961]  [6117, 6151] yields -0.09 mag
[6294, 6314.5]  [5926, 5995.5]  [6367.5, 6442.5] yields 0.04 mag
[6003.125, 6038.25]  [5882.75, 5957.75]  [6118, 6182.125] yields -0.03 mag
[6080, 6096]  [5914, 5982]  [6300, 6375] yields 0.03 mag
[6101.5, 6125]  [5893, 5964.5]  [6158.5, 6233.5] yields -0.06 mag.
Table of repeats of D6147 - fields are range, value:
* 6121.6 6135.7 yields 24.3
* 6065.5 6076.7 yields 26.9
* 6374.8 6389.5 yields 26.2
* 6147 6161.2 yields 24.7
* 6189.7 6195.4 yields 23.5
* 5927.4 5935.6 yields 25.9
